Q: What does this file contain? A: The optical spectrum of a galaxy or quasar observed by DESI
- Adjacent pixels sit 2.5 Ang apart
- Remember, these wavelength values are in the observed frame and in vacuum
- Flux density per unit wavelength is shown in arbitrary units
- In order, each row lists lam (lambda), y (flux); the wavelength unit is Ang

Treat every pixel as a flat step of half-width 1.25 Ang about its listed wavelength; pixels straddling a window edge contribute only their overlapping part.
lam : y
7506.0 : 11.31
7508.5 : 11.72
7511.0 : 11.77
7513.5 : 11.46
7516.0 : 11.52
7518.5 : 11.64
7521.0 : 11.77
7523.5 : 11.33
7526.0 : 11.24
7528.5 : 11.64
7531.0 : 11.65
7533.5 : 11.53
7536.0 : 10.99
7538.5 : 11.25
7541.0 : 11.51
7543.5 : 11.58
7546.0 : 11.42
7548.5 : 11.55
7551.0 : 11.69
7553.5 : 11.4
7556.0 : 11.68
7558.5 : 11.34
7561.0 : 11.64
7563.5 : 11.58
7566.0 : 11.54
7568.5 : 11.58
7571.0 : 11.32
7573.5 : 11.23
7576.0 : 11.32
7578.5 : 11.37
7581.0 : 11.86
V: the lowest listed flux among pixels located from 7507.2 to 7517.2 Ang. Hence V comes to 11.46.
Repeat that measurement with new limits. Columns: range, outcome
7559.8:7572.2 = 11.32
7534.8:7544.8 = 10.99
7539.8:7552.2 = 11.42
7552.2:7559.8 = 11.34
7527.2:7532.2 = 11.64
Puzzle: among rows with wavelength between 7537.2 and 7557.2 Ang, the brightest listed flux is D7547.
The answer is 11.69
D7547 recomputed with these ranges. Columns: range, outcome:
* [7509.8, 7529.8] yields 11.77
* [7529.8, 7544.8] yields 11.65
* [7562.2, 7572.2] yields 11.58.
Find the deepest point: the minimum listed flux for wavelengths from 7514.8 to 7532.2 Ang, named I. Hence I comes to 11.24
